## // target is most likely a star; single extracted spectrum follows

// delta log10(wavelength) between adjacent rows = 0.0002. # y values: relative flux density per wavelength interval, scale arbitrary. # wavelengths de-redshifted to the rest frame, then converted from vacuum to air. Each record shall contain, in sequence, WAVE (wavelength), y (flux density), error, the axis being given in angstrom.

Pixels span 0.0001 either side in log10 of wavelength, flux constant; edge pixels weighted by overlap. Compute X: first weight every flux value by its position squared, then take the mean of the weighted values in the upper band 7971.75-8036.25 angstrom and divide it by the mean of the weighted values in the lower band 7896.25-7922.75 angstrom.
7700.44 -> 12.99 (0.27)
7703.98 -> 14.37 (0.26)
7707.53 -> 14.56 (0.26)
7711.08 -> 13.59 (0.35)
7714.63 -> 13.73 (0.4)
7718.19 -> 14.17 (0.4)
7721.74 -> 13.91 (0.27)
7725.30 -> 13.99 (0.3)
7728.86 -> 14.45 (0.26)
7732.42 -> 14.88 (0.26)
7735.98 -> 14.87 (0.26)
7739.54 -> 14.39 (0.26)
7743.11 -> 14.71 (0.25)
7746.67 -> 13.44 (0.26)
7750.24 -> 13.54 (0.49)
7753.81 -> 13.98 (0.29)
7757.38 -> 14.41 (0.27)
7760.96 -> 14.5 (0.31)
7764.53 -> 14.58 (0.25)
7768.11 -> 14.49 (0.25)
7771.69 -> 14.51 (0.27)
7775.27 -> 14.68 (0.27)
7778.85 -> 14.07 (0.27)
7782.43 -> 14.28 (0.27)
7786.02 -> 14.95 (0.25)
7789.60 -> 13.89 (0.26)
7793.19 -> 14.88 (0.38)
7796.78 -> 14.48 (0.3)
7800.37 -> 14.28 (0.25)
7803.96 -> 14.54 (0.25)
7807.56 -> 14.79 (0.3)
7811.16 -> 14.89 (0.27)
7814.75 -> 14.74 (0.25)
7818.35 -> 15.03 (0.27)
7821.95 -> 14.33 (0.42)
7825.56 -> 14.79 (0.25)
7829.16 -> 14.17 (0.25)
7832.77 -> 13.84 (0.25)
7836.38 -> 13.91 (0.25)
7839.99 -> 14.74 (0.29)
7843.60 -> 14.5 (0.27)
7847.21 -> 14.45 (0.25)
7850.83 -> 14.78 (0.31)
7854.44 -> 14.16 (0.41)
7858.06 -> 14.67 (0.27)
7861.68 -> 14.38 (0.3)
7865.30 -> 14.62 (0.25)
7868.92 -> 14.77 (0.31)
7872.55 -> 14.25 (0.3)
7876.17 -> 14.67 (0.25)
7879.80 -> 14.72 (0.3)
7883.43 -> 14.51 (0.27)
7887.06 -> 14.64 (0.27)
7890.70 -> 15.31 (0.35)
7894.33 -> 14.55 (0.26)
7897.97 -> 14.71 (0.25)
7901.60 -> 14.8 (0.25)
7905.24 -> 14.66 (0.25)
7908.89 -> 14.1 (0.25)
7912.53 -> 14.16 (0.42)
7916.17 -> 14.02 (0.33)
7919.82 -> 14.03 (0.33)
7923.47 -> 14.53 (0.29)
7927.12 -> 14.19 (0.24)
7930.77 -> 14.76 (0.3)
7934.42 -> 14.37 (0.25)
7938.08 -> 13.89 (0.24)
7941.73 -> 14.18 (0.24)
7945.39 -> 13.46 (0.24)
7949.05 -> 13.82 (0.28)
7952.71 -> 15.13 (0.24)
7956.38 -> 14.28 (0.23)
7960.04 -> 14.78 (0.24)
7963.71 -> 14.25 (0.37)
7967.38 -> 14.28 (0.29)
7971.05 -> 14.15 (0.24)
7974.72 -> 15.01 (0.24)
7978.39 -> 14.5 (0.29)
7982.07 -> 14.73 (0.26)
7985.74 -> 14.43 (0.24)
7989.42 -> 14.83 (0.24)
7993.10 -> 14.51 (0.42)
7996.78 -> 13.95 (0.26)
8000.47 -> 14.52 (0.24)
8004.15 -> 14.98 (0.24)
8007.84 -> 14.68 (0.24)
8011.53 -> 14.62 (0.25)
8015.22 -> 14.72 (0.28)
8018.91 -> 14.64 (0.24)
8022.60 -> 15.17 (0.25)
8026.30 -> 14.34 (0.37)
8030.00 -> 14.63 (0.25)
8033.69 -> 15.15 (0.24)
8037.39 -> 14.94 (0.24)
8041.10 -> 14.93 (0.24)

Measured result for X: 1.05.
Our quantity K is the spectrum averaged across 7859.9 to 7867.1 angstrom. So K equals 14.5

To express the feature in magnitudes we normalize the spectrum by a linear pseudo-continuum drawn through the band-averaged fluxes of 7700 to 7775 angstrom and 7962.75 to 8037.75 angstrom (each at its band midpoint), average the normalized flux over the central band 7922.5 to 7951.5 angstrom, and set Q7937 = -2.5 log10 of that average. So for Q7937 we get 0.03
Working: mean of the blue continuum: 14.2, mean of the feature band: 14.2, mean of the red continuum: 14.6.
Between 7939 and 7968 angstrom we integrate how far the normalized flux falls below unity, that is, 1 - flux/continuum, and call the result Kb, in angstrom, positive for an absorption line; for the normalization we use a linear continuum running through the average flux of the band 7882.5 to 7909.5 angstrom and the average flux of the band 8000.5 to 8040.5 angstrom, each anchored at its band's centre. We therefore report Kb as 0.92 angstrom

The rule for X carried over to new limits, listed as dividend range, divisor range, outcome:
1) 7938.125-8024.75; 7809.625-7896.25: 1.03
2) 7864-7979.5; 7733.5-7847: 1.03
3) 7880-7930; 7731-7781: 1.05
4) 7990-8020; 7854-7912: 1.03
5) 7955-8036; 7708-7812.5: 1.08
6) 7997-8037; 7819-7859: 1.07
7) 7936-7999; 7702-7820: 1.05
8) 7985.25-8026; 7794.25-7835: 1.06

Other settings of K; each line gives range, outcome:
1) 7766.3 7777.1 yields 14.6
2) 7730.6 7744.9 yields 14.7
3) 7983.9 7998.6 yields 14.4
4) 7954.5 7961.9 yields 14.5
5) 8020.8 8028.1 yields 14.7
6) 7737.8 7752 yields 14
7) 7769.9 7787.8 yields 14.5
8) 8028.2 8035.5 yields 14.9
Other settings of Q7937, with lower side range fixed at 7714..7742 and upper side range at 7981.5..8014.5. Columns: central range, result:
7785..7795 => -0.012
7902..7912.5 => 0.008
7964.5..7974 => 0.018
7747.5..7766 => 0.015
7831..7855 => 0.006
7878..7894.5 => -0.021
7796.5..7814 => -0.016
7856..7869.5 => -0.010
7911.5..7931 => 0.020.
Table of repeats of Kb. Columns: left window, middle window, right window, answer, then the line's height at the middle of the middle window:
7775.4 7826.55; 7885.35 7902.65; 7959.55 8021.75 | -0.3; 14.6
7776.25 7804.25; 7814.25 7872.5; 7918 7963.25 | -0.4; 14.4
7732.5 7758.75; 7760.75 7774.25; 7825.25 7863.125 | -0.2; 14.3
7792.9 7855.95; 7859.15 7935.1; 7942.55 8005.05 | -0.2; 14.5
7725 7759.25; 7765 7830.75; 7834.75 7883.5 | -0.7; 14.4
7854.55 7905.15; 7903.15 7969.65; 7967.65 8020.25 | 1.6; 14.6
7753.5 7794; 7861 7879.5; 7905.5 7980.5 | -0.3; 14.4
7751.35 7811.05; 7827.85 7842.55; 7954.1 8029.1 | 0.3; 14.5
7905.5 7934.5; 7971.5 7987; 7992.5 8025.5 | -0.1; 14.5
